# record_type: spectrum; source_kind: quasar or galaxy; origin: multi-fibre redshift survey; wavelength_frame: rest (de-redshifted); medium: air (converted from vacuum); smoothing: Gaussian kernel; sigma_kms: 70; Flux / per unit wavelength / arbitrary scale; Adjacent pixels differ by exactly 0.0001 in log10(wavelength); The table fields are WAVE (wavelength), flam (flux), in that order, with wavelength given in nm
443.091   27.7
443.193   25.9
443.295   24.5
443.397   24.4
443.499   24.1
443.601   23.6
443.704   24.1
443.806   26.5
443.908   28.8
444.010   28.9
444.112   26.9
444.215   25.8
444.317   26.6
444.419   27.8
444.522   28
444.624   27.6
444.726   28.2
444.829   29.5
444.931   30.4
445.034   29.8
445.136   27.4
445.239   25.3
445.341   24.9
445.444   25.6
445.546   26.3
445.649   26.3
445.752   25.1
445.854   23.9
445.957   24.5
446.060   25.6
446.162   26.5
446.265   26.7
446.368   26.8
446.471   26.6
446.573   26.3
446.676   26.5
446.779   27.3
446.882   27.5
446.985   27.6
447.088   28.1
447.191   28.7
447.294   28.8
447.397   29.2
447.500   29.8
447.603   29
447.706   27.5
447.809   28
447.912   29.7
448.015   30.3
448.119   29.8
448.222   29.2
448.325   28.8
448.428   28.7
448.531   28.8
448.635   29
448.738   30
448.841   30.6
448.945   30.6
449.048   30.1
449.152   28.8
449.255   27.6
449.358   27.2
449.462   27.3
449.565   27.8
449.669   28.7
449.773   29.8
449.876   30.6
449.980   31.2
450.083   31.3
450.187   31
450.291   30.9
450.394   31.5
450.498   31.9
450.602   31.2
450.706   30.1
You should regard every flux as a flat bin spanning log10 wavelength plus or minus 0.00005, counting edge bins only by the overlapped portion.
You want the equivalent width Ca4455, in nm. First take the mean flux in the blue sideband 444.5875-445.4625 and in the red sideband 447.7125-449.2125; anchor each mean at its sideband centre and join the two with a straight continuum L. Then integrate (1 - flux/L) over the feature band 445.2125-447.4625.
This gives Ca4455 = 0.14 nm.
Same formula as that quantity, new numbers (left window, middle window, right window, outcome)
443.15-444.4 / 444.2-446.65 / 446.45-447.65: 0.02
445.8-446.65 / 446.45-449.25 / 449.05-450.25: -0.13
